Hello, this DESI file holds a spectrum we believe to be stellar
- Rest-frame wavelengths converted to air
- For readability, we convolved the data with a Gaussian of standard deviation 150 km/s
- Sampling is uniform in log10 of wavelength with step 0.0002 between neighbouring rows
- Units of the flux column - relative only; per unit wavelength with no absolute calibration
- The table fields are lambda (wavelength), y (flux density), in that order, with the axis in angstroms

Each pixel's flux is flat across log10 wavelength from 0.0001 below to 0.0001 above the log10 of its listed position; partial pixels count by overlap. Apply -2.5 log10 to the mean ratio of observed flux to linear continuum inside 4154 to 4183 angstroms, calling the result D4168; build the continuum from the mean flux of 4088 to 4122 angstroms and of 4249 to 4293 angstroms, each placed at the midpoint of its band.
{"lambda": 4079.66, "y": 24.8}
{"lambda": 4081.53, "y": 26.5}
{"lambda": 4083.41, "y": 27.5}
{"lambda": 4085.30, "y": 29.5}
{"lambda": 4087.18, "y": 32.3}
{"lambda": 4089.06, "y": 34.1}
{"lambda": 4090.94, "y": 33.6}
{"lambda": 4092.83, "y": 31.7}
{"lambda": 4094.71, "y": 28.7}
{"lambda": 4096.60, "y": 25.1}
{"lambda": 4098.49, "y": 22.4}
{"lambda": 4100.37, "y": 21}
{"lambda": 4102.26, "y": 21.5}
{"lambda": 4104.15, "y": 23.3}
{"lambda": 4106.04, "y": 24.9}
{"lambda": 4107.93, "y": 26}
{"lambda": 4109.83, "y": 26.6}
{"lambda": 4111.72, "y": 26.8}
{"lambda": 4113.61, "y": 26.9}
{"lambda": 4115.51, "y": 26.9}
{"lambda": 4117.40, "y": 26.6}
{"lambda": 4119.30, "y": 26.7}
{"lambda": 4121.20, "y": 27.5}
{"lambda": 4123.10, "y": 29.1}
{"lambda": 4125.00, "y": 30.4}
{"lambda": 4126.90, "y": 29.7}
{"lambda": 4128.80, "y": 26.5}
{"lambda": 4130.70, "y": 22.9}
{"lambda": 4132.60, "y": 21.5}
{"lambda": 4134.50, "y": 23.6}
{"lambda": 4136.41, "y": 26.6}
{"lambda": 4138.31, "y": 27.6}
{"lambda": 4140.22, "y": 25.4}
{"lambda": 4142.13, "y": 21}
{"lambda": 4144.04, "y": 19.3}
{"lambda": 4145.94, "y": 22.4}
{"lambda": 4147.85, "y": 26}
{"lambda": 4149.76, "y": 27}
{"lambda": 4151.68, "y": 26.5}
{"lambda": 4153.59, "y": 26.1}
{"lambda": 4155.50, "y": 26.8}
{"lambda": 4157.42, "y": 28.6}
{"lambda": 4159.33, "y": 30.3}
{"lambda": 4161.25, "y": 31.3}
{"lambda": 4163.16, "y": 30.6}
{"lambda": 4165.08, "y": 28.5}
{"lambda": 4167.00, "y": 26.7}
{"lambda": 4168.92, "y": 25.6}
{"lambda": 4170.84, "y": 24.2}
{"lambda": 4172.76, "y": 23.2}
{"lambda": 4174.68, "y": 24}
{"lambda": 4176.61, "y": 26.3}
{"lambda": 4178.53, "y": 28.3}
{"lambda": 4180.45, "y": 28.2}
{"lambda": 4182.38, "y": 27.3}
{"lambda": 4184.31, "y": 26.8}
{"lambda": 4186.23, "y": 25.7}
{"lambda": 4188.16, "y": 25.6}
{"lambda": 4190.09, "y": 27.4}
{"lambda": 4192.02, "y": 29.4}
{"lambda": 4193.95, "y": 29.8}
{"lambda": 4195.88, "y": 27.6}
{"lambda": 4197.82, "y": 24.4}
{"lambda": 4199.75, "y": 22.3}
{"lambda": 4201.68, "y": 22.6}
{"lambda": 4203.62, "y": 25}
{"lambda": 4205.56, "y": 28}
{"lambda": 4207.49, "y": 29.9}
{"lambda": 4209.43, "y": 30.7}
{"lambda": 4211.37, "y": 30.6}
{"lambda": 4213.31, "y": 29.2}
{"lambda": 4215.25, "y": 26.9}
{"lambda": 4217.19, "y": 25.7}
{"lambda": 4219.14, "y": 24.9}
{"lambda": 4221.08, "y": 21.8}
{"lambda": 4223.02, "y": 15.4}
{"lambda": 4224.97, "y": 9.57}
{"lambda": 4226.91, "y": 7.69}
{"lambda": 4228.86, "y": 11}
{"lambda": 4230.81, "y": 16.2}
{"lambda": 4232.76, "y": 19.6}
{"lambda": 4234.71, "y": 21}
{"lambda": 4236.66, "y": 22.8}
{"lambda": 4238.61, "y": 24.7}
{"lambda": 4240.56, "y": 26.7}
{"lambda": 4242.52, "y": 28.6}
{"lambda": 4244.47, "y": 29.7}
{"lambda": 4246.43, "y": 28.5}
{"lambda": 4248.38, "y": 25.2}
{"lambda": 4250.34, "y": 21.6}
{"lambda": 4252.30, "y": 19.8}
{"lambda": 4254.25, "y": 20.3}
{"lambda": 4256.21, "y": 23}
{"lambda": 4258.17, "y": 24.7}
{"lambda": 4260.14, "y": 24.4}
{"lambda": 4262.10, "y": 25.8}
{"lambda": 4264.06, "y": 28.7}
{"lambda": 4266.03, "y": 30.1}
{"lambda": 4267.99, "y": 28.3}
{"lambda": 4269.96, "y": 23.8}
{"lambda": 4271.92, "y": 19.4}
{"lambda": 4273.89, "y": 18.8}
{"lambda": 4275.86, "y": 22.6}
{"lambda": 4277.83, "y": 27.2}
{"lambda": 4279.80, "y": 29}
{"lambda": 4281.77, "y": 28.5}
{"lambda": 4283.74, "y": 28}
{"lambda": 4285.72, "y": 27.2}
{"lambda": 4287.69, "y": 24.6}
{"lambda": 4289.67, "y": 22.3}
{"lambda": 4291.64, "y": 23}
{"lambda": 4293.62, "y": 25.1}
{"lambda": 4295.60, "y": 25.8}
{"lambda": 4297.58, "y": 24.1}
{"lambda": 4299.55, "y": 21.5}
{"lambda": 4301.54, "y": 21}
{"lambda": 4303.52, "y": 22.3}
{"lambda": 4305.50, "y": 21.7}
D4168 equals -0.057 mag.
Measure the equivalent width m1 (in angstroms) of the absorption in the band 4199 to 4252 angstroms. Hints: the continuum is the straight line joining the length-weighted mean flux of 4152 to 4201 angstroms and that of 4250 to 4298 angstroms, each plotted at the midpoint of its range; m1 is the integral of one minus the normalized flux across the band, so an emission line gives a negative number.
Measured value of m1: 5.5 angstroms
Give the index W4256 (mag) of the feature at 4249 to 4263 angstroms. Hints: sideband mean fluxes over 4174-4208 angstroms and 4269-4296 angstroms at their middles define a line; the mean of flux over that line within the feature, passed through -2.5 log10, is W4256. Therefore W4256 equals 0.106 mag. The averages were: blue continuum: 26.6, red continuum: 24.6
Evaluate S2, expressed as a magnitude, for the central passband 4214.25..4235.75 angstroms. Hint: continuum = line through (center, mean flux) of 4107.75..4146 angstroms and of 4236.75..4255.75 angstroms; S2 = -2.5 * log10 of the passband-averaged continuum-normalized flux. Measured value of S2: 0.35 mag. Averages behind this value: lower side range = 25.8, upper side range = 24.9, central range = 18.2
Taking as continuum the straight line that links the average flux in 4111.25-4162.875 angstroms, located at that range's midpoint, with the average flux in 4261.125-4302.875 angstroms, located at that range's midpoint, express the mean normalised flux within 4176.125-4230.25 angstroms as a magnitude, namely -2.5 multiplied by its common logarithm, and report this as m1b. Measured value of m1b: 0.05 mag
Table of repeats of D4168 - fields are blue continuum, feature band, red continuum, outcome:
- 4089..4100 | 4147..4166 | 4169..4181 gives -0.08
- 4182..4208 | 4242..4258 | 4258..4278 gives 0.03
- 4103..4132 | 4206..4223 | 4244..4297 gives -0.05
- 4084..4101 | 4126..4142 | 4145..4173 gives 0.10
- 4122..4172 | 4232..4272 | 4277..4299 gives 0.05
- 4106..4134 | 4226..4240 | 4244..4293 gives 0.38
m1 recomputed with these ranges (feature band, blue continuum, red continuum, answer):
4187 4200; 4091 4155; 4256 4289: -0.6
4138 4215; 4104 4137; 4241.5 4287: -2.1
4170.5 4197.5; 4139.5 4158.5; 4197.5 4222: -1.0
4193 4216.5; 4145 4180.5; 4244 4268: -1.0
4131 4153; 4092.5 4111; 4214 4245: -0.6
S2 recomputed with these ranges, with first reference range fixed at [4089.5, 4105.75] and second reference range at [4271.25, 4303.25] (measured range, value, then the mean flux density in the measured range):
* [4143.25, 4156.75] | 0.03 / 25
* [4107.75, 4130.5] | -0.06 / 27.4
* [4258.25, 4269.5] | -0.11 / 27.1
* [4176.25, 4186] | -0.08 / 27.3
